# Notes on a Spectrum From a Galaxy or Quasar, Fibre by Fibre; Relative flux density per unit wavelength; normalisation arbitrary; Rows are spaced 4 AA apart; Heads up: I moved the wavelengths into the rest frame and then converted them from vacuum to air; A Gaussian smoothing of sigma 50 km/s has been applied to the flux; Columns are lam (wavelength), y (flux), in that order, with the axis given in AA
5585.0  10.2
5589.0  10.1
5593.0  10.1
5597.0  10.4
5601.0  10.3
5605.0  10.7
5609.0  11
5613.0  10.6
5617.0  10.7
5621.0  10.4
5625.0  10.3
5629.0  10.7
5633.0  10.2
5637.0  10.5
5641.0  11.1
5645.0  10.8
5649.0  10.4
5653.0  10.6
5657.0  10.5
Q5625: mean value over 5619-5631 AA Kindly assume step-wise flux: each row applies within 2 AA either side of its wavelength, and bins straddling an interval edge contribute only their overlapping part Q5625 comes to 10.5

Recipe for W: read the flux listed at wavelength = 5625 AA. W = 10.3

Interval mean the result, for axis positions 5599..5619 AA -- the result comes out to 10.7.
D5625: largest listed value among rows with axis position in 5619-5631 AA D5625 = 10.7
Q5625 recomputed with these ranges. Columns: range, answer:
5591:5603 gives 10.3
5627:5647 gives 10.7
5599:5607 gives 10.5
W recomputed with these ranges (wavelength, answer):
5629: 10.7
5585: 10.2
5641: 11.1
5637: 10.5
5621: 10.4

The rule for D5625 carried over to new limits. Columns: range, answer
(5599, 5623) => 11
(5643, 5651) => 10.8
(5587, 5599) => 10.4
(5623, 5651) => 11.1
